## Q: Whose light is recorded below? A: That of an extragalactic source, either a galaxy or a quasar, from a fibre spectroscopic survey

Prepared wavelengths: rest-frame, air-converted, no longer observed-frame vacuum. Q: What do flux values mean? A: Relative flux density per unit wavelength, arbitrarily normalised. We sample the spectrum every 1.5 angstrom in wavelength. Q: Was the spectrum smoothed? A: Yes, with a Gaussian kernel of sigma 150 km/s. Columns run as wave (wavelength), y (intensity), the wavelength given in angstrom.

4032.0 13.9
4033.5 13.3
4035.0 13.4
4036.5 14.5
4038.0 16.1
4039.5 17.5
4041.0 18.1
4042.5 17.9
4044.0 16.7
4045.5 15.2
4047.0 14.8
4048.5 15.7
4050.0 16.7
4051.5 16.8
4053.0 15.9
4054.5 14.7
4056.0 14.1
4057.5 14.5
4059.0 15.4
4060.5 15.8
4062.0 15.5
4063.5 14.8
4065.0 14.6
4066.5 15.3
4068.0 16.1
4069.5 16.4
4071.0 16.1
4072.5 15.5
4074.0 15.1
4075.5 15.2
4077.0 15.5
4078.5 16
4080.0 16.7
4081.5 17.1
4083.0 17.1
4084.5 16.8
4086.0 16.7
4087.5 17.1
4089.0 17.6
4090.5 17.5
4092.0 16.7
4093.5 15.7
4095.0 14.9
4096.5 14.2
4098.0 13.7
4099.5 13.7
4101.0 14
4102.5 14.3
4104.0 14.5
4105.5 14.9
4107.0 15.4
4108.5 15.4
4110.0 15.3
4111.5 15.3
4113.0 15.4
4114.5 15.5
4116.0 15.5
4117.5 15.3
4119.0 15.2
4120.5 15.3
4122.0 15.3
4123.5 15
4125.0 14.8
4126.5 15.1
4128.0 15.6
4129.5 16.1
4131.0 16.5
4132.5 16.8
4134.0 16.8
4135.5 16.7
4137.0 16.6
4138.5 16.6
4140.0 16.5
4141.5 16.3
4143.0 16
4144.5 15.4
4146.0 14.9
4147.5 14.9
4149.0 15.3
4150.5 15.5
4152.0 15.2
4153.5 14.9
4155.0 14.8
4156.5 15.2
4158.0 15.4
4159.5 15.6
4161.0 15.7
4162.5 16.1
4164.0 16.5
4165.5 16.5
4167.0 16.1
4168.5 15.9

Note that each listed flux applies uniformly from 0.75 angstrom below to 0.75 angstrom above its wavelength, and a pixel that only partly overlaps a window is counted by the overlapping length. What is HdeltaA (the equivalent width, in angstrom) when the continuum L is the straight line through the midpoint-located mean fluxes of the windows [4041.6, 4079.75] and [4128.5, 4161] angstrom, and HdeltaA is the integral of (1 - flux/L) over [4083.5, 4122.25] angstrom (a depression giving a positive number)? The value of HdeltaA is 0.7 angstrom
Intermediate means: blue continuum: 15.6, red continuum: 15.8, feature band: 15.4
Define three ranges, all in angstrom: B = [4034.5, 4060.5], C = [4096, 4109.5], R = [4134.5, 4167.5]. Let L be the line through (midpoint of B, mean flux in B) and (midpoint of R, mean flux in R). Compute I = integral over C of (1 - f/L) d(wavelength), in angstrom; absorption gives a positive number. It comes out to 1.11 angstrom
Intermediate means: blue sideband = 15.8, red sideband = 15.8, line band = 14.5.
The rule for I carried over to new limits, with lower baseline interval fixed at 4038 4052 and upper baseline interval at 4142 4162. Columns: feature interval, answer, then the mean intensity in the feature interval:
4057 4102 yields 1.3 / 15.7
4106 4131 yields 0.5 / 15.4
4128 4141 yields -0.8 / 16.5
